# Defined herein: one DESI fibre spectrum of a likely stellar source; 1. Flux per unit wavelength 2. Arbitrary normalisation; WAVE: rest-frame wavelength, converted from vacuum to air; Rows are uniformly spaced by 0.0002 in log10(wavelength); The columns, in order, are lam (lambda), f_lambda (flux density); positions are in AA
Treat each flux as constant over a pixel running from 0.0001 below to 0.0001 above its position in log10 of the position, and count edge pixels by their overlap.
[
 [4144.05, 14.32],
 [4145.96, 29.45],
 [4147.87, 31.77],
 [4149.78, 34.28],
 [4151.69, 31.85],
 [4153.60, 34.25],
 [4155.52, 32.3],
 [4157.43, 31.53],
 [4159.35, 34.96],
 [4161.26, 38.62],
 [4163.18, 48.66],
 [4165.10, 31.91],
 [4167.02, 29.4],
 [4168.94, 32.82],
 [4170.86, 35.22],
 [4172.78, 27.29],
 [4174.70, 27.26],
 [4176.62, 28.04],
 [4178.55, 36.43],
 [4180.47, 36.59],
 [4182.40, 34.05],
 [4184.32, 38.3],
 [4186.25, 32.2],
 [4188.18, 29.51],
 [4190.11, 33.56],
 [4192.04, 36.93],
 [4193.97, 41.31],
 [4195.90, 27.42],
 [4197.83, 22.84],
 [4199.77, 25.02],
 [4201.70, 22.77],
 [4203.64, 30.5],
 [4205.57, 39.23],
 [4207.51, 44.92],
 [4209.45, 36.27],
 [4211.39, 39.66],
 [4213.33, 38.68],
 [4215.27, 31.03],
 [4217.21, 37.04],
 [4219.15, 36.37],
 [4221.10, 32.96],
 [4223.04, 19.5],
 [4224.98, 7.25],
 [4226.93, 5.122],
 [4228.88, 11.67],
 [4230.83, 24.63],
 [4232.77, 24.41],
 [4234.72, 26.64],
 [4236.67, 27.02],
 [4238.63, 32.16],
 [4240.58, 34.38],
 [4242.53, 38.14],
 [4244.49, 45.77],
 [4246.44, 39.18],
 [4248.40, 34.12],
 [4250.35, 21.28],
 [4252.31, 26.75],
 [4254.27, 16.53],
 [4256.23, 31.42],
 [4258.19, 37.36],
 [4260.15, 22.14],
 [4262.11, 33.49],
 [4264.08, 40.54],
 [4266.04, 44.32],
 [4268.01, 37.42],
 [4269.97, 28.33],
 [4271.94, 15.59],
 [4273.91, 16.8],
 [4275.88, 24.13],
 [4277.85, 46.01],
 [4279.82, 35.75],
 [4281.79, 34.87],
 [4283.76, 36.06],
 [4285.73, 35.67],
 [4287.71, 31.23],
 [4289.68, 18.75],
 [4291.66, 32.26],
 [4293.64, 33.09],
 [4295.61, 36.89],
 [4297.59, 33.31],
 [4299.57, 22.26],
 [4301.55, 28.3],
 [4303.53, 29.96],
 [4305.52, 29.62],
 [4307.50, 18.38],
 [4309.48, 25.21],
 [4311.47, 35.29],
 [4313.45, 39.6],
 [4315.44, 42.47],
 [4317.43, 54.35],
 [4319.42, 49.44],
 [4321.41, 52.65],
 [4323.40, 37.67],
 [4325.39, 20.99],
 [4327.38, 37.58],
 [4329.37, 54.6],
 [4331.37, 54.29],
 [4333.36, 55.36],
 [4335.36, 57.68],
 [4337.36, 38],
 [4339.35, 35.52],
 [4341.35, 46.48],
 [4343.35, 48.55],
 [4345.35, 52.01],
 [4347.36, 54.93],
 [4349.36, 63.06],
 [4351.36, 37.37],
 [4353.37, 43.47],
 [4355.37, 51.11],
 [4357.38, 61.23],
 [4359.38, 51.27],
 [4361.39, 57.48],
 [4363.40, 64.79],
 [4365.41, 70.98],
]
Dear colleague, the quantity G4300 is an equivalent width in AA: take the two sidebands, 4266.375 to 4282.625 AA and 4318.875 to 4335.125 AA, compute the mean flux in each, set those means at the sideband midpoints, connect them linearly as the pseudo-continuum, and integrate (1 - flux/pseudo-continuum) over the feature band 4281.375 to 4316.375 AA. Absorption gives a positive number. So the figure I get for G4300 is 5.72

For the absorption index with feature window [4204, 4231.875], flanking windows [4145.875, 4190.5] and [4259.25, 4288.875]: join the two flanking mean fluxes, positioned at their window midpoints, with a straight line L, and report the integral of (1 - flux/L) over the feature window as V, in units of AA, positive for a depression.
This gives 3.4 AA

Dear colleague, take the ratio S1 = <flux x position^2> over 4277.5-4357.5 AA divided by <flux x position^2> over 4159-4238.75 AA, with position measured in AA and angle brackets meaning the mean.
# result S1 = 1.38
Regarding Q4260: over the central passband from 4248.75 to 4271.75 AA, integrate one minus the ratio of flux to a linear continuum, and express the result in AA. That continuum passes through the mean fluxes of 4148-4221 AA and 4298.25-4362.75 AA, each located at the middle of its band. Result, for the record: 5.0 AA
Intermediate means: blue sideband 33.7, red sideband 43.4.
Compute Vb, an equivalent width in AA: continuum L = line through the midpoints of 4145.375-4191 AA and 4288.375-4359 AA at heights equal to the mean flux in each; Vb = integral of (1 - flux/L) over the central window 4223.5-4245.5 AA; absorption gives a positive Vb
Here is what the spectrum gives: 7.0 AA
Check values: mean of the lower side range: 33.4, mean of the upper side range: 41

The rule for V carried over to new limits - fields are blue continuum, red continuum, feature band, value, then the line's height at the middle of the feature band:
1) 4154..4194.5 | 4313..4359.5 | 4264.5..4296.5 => 8.23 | 42.9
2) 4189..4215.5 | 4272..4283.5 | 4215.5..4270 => 4.58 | 32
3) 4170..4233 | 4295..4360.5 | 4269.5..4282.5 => 3.06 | 37.4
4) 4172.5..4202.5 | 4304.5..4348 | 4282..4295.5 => 2.67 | 39.6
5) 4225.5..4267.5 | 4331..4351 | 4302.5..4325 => 3.58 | 44.1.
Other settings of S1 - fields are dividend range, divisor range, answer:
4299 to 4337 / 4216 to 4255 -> 1.51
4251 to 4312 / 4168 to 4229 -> 1.02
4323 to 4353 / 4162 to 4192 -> 1.49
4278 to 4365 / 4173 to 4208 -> 1.37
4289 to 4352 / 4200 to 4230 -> 1.47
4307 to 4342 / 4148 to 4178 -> 1.37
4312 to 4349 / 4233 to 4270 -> 1.48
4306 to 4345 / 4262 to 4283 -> 1.34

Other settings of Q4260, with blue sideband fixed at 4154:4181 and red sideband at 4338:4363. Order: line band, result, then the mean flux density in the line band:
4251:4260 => 3.1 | 27.2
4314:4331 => 1.4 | 44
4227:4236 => 4.4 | 20.3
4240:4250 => 0.8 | 37.4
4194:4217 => 2.5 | 33.1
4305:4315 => 3.5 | 30.4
